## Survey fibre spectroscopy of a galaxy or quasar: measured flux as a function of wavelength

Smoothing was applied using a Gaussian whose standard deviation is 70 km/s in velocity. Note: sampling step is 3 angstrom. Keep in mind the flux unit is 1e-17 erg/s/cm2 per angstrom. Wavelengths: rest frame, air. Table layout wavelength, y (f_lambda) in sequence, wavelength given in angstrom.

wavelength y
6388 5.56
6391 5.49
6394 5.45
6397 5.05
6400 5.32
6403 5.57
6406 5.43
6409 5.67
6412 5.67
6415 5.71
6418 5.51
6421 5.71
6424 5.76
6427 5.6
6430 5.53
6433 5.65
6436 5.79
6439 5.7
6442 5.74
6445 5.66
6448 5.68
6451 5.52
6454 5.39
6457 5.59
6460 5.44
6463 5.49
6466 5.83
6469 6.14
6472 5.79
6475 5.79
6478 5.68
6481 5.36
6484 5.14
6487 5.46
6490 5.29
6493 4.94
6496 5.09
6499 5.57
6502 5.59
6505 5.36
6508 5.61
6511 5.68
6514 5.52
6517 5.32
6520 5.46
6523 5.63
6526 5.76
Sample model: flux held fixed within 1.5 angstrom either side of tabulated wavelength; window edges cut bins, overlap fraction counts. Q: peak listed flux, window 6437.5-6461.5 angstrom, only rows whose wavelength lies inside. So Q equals 5.74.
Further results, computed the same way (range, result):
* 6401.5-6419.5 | 5.71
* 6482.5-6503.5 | 5.59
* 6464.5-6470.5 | 6.14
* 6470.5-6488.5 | 5.79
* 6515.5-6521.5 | 5.46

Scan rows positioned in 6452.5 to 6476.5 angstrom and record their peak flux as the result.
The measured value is 6.14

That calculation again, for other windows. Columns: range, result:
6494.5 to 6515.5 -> 5.68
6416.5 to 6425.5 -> 5.76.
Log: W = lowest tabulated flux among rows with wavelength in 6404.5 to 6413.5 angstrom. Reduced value 5.43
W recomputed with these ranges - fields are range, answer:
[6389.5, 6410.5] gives 5.05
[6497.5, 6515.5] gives 5.36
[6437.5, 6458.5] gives 5.39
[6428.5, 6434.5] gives 5.53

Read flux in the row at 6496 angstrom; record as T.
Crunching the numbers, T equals 5.09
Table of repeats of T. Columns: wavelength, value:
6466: 5.83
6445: 5.66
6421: 5.71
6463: 5.49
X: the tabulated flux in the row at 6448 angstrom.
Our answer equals 5.68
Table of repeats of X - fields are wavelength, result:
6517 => 5.32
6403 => 5.57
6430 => 5.53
